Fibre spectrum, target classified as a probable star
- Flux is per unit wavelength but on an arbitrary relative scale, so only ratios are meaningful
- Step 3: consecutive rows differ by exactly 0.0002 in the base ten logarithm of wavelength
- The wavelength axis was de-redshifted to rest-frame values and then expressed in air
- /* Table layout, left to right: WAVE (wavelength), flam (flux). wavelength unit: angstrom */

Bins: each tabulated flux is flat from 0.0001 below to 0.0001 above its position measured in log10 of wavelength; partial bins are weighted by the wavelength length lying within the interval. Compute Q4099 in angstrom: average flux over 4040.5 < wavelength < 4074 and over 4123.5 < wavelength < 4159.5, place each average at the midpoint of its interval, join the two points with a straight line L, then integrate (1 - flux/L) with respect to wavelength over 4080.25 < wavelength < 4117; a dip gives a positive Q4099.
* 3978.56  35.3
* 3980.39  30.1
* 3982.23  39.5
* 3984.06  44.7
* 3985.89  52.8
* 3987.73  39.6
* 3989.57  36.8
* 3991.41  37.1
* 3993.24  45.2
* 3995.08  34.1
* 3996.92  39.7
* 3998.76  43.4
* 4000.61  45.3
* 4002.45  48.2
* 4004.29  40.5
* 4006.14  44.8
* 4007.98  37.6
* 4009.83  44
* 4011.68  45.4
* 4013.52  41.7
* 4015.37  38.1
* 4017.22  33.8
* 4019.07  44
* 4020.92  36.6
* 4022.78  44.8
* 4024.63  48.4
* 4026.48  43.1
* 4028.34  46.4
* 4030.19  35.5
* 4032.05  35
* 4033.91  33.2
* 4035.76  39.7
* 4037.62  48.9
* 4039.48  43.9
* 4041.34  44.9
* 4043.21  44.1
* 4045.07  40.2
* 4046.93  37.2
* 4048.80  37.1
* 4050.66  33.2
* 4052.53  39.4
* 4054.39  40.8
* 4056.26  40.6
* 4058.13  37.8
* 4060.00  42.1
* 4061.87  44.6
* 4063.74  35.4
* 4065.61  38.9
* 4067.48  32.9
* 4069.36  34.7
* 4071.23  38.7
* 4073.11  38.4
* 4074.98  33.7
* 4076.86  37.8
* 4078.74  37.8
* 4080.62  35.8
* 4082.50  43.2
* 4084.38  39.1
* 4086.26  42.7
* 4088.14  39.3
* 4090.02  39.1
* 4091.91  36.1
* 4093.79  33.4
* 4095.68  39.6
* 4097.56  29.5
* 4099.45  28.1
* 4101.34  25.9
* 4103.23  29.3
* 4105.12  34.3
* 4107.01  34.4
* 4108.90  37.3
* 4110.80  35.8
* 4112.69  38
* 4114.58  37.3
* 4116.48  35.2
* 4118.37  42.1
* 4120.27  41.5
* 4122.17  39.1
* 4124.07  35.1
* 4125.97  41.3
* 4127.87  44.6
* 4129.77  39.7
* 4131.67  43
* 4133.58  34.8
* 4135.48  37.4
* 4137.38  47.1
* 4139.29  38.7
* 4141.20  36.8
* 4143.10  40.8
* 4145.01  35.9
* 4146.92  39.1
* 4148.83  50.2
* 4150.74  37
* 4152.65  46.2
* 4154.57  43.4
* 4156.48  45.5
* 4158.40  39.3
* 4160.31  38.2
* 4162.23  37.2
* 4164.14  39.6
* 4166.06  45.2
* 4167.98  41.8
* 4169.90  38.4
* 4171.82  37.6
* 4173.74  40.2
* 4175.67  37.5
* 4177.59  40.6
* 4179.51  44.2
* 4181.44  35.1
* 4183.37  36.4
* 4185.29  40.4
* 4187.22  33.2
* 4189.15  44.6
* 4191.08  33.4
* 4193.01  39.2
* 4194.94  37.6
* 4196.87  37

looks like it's 3.88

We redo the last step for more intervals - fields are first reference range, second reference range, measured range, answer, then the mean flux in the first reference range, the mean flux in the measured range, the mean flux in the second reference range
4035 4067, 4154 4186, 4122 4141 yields 0.07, 40.4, 40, 40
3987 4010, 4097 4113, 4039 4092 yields -4.97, 41.2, 38.9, 32.4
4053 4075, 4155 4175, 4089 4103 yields 2.19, 38.4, 32.9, 40.3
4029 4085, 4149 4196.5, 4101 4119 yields 1.90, 38.9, 35.2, 39.8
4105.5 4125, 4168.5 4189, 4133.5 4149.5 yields -0.94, 37.5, 40.2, 38.7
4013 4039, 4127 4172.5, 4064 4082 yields 1.80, 40.7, 36.6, 40.7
